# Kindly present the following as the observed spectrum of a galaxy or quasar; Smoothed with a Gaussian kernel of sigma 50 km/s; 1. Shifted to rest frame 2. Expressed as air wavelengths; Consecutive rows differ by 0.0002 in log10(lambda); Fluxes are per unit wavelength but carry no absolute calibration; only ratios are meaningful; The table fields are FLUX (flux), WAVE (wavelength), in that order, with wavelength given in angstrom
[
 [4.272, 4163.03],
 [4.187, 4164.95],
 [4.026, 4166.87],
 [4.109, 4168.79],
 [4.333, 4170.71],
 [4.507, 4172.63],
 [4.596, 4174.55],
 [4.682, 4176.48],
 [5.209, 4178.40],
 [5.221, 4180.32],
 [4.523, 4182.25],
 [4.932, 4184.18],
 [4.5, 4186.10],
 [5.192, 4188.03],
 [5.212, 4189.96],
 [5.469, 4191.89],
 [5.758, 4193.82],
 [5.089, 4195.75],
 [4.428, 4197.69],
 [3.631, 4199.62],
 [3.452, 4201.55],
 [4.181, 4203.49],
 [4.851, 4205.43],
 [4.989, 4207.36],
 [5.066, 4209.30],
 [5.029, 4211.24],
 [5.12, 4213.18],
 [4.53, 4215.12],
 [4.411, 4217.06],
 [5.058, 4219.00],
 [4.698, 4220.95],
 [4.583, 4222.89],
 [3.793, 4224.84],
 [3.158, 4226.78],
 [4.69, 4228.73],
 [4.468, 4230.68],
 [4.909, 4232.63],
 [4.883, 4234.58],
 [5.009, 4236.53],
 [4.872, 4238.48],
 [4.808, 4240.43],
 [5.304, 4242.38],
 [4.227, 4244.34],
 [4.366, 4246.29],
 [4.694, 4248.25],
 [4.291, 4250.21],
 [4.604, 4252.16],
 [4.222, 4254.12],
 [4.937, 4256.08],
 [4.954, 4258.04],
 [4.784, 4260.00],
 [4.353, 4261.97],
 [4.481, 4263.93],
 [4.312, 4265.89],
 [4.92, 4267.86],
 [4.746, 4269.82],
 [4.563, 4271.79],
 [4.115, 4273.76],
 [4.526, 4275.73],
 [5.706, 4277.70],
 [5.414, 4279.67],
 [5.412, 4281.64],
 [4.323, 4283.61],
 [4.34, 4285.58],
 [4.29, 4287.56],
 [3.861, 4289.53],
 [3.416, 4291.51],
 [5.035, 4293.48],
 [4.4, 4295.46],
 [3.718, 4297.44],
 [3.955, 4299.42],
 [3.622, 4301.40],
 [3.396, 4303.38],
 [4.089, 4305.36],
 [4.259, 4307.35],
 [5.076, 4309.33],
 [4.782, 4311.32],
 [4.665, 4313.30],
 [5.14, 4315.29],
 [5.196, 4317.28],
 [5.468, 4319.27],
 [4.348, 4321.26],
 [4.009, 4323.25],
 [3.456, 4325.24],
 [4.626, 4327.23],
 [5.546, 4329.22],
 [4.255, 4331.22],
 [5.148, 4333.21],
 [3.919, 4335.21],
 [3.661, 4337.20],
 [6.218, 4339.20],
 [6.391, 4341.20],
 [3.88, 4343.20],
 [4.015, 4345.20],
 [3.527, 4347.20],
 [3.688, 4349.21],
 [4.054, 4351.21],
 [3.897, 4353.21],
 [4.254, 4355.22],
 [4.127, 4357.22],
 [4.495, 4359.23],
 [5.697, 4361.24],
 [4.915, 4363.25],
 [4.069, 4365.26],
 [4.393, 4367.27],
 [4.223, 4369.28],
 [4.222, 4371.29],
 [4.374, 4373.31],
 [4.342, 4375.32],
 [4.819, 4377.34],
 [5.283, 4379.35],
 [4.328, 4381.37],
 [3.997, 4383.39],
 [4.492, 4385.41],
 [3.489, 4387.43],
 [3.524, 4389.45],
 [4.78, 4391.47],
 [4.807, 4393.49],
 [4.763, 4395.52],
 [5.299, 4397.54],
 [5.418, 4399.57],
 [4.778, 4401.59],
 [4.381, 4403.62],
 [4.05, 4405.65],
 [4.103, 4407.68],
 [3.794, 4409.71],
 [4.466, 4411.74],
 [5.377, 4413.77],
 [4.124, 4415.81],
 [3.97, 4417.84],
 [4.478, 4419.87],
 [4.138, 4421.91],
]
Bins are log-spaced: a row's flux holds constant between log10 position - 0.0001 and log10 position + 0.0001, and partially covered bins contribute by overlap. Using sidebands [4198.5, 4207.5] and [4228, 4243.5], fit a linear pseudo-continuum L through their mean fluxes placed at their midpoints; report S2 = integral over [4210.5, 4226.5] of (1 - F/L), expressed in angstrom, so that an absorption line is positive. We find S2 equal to -0.4 angstrom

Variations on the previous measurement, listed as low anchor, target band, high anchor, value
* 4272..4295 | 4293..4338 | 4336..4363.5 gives 1.0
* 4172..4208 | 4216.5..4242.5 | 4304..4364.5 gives 0.6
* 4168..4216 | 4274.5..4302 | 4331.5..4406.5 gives 1.0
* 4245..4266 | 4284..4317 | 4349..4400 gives 1.7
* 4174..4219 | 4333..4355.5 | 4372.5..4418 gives 1.0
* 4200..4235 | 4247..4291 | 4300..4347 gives -0.7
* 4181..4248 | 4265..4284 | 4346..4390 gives -1.2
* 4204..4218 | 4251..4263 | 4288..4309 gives -0.6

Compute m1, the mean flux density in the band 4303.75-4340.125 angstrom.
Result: 4.63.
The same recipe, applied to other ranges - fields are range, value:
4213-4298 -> 4.57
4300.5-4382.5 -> 4.48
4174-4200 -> 4.92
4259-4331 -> 4.51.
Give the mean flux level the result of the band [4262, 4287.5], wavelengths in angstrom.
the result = 4.71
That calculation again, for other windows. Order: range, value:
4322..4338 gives 4.34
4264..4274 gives 4.56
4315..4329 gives 4.63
